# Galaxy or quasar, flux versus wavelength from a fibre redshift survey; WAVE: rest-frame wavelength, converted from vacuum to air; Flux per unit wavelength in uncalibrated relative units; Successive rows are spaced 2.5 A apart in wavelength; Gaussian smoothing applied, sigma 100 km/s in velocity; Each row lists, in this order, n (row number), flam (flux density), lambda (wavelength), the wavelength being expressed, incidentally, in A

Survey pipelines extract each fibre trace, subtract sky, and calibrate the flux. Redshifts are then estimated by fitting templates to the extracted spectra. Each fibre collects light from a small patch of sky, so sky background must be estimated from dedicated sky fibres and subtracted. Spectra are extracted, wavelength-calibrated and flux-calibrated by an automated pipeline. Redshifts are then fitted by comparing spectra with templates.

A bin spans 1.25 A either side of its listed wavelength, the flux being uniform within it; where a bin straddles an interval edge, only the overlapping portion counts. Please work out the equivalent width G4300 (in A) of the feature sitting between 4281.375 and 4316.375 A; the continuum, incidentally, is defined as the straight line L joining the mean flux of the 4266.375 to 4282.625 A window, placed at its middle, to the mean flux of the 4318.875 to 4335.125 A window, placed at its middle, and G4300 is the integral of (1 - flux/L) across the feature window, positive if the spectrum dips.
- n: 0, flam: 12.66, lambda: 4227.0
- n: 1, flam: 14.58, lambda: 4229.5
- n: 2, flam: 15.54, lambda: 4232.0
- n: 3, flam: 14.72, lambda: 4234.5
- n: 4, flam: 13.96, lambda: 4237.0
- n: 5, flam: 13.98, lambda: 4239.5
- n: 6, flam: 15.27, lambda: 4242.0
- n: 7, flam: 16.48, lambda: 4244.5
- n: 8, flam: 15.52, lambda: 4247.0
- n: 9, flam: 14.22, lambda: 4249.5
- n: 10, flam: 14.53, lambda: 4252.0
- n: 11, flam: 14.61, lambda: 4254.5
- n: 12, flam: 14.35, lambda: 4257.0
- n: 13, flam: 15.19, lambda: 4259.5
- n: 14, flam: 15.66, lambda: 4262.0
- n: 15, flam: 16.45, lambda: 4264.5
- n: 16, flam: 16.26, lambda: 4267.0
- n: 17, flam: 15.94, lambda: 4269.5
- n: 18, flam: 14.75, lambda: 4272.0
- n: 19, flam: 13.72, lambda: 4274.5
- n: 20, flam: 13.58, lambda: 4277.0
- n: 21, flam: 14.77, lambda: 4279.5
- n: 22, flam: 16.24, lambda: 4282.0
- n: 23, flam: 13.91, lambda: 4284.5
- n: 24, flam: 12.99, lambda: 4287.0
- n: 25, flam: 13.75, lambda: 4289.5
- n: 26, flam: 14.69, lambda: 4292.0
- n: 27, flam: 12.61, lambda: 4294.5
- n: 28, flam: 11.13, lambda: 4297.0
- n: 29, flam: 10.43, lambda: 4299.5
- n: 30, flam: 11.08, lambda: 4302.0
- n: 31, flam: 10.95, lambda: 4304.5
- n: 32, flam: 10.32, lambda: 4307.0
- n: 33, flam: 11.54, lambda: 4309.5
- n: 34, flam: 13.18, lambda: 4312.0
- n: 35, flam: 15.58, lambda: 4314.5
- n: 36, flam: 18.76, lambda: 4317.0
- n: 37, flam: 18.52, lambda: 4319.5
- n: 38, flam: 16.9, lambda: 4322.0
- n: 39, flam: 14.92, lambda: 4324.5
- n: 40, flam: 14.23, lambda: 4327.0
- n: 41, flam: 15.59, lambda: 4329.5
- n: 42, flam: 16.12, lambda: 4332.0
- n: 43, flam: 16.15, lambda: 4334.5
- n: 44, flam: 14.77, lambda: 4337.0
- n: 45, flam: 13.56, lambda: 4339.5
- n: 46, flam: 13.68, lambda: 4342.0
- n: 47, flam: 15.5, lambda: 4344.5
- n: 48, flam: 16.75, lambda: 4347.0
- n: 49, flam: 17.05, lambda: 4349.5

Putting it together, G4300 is 6.0 A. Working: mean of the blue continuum 14.9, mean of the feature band 12.8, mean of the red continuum 16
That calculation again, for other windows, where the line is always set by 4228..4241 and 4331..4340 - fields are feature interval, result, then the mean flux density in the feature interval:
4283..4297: 1.42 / 13.4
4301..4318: 2.34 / 13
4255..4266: -0.49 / 15.4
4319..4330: -0.52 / 15.9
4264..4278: -0.27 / 15.1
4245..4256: -0.14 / 14.8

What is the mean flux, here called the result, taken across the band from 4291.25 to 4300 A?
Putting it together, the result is 12.2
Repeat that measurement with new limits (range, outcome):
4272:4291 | 14.2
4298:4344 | 14.2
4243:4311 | 13.9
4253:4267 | 15.3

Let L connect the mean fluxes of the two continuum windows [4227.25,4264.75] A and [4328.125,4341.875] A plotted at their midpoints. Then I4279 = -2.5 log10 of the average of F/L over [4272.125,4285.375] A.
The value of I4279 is 0.04 mag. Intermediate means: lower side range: 14.9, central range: 14.5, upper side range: 15.1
